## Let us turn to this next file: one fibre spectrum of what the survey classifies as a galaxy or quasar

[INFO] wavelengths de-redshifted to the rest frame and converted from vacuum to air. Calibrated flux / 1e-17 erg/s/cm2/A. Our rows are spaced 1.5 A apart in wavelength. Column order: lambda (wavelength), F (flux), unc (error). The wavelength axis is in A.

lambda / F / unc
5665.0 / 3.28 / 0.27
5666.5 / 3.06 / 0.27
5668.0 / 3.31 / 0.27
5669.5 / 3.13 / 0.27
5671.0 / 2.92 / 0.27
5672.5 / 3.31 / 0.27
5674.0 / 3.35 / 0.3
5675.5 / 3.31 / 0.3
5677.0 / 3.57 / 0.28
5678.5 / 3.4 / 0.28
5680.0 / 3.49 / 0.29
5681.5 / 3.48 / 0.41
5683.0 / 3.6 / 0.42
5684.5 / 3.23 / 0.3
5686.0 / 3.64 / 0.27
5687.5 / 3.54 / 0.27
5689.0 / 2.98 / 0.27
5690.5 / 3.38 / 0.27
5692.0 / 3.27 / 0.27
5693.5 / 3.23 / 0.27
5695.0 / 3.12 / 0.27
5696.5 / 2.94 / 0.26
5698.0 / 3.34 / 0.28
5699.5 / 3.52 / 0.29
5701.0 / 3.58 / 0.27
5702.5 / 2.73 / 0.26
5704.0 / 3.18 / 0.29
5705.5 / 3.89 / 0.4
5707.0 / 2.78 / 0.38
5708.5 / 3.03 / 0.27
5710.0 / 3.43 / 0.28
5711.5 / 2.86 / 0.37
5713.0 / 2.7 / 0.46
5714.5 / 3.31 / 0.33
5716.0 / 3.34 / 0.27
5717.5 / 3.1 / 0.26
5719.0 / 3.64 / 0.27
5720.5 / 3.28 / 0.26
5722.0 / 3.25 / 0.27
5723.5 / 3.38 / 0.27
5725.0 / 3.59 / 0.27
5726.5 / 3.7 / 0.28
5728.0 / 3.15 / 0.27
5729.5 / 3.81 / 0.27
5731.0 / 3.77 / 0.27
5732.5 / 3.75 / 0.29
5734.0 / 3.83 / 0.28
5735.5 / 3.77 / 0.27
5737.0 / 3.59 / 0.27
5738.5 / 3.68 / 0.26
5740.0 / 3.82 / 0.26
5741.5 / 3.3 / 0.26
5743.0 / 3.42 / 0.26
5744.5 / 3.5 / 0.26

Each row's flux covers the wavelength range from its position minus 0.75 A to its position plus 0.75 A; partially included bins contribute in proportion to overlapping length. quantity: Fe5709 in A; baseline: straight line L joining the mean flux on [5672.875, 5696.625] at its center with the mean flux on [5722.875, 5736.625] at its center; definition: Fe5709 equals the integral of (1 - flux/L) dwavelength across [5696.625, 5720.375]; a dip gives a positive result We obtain 1.9 A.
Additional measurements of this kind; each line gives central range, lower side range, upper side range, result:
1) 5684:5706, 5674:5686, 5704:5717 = 0.1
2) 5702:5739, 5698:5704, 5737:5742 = 0.7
